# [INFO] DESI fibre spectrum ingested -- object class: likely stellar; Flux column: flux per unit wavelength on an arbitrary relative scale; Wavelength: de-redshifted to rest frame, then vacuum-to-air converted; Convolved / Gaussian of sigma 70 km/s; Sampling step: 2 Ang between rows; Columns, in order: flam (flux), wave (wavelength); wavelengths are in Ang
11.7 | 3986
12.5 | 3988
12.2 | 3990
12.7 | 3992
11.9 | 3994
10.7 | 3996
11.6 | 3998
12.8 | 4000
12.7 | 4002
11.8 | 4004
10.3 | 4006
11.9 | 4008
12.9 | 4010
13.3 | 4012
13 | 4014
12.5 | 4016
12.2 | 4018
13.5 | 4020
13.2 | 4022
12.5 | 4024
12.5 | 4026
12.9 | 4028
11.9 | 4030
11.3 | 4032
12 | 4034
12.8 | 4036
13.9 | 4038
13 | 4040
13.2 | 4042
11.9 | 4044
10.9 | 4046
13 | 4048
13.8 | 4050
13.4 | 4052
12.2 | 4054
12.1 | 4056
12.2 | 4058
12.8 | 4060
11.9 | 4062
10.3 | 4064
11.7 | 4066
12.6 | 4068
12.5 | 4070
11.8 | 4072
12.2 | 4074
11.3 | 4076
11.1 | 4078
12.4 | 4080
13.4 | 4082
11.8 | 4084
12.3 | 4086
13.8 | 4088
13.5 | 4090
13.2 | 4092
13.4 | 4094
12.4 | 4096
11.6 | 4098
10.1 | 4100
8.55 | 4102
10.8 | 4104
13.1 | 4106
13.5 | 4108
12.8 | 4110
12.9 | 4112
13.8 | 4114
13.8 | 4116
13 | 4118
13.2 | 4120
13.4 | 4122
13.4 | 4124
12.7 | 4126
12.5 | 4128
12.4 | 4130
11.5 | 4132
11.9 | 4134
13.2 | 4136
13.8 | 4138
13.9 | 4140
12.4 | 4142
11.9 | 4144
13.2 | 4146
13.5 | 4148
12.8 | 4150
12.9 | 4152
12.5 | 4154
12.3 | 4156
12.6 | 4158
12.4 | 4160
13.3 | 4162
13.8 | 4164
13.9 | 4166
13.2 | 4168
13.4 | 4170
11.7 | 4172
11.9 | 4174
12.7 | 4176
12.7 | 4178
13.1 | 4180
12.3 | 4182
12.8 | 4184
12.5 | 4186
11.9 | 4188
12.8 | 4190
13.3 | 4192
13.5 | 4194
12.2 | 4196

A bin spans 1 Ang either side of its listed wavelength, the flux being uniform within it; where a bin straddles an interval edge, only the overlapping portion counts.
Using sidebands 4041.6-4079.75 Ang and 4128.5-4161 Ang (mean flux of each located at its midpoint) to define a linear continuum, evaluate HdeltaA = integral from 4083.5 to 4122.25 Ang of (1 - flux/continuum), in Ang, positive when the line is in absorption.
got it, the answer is -0.37 Ang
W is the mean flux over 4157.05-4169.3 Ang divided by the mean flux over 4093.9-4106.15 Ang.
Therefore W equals 1.18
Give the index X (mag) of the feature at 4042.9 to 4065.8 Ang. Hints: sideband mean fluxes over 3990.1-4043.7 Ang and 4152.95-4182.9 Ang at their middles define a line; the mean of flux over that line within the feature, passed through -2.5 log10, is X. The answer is 0.03 mag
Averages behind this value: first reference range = 12.4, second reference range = 12.8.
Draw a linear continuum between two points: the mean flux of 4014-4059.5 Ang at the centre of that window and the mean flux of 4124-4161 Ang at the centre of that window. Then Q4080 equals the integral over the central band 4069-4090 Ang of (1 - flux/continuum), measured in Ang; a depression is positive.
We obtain 0.5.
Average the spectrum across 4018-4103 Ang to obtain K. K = 12.3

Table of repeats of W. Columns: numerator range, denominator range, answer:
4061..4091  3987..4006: 1.01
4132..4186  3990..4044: 1.03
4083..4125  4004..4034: 1.02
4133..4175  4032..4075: 1.04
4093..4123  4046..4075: 1.01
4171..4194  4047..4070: 1.02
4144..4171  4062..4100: 1.06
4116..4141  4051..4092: 1.05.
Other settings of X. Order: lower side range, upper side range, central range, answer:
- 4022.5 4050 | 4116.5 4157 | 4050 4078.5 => 0.045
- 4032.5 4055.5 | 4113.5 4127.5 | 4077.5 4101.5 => 0.058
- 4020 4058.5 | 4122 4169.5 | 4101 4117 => 0.033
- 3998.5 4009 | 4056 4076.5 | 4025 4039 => -0.049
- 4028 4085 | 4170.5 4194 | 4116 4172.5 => -0.036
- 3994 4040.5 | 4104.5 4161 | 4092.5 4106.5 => 0.118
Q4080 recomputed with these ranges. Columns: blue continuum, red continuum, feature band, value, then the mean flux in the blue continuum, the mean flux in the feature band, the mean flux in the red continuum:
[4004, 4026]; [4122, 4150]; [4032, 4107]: 2.42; 12.5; 12.2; 12.8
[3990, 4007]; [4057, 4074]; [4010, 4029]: -1.54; 11.8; 12.8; 12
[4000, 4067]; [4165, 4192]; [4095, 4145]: 0.35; 12.4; 12.5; 12.7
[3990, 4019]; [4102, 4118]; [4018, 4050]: -0.74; 12.2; 12.6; 12.7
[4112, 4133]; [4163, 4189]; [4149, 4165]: 0.01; 13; 12.8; 12.8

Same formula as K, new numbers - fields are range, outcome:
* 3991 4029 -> 12.4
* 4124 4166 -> 12.8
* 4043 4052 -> 12.5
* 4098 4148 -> 12.6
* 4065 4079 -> 11.9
